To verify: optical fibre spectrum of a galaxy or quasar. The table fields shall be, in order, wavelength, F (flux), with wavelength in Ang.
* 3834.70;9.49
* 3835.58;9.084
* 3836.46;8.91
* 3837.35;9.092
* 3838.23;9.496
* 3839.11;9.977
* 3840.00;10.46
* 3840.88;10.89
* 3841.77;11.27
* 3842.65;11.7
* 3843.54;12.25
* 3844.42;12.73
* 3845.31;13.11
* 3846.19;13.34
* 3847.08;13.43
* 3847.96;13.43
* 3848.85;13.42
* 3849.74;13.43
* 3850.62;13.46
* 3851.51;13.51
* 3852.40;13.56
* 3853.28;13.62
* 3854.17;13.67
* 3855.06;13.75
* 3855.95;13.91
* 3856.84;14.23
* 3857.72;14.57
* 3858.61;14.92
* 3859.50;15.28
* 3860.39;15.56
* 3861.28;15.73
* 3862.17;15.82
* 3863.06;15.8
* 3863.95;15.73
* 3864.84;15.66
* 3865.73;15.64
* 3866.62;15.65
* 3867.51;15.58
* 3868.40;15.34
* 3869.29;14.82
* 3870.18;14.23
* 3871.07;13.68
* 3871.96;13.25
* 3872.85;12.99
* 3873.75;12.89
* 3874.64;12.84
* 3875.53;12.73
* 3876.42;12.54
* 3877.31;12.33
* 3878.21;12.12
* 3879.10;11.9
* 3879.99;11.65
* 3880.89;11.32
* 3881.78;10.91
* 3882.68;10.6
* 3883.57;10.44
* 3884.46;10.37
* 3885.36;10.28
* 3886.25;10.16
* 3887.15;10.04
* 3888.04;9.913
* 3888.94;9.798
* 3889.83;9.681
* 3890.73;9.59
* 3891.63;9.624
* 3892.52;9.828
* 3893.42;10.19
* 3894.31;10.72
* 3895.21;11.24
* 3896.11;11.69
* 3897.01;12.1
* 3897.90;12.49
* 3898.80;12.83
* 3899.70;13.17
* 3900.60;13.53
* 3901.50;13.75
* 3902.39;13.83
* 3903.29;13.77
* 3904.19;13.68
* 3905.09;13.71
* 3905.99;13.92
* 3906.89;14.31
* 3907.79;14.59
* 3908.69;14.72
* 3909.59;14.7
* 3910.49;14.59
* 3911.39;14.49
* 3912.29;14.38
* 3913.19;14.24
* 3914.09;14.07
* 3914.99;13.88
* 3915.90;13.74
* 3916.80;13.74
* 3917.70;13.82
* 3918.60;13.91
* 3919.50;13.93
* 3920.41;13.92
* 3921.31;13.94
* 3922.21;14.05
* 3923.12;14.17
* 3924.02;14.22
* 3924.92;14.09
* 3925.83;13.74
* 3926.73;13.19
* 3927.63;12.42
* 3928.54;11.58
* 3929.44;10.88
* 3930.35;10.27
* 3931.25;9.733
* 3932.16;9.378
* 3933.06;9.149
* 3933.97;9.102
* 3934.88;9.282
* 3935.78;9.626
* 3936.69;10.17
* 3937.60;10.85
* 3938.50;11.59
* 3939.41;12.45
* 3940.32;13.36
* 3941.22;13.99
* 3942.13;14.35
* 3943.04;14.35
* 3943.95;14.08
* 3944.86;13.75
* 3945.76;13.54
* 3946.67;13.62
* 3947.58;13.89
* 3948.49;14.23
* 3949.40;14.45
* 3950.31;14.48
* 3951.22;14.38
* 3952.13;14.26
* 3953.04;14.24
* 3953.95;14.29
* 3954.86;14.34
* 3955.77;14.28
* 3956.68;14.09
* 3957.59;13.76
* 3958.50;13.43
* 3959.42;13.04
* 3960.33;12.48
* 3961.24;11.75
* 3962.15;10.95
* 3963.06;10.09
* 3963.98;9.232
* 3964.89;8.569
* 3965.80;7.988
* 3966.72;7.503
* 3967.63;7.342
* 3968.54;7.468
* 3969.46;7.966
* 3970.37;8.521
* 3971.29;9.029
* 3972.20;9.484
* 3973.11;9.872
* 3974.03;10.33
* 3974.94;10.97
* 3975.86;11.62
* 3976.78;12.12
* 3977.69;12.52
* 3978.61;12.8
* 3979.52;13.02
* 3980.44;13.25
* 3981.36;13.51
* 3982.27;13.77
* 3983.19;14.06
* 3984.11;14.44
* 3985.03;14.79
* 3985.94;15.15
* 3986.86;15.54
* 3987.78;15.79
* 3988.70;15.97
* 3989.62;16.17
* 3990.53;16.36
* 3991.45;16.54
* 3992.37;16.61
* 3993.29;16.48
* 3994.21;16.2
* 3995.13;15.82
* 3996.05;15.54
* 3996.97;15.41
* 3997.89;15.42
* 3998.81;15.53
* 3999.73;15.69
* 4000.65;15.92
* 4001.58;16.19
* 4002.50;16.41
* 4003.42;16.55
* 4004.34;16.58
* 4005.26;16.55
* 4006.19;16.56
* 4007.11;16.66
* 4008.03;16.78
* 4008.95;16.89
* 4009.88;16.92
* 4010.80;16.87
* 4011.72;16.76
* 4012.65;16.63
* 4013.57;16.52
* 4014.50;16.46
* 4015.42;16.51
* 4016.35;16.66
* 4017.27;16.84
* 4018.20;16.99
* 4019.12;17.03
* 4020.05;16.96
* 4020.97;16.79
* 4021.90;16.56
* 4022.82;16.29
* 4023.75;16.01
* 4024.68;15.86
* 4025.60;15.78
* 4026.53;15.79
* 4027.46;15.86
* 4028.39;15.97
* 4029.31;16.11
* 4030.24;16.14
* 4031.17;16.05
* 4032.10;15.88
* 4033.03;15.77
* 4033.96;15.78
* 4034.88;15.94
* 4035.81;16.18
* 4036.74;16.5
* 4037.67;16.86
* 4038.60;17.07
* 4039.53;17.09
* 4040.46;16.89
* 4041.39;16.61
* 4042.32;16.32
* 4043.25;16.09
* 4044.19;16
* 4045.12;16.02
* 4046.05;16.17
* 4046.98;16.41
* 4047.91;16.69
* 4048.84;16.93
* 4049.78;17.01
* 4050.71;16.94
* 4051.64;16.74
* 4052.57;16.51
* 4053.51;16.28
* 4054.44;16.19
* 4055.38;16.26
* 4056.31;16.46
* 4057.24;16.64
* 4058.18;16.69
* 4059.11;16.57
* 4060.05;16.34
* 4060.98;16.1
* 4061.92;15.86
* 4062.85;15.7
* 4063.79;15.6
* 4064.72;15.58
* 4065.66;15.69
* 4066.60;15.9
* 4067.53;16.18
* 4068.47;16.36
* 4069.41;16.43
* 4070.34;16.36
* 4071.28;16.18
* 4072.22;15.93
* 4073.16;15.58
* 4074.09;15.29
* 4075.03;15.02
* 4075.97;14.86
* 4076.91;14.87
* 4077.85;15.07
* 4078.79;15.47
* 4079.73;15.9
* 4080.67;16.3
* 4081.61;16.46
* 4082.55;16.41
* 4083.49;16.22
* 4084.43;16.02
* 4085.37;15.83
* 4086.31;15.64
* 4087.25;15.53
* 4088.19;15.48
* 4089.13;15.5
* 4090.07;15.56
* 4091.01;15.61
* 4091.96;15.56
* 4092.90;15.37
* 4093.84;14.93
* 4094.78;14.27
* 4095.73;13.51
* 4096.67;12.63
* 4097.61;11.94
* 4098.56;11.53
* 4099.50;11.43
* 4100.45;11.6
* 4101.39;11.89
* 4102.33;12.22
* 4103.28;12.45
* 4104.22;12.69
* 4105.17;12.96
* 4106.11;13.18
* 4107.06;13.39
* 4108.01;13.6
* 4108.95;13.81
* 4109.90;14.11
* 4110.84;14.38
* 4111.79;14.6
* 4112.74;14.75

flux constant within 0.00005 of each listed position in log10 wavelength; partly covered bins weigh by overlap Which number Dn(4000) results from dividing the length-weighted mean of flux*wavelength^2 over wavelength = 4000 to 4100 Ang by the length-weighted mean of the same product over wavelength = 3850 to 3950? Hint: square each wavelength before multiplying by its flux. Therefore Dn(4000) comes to 1.3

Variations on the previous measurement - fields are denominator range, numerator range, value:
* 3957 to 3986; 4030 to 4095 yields 1.49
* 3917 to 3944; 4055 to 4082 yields 1.39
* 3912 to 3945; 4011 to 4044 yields 1.37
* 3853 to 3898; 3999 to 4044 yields 1.39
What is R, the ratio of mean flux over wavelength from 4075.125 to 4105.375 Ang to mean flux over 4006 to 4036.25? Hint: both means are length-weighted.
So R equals 0.9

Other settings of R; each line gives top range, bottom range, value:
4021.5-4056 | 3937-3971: 1.34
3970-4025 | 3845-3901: 1.18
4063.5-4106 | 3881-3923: 1.18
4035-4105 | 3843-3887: 1.16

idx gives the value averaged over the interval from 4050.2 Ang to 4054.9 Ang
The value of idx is 16.6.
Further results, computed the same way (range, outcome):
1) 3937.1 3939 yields 11.2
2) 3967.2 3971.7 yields 8.05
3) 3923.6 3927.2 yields 13.8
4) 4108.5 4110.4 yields 14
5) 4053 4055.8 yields 16.2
